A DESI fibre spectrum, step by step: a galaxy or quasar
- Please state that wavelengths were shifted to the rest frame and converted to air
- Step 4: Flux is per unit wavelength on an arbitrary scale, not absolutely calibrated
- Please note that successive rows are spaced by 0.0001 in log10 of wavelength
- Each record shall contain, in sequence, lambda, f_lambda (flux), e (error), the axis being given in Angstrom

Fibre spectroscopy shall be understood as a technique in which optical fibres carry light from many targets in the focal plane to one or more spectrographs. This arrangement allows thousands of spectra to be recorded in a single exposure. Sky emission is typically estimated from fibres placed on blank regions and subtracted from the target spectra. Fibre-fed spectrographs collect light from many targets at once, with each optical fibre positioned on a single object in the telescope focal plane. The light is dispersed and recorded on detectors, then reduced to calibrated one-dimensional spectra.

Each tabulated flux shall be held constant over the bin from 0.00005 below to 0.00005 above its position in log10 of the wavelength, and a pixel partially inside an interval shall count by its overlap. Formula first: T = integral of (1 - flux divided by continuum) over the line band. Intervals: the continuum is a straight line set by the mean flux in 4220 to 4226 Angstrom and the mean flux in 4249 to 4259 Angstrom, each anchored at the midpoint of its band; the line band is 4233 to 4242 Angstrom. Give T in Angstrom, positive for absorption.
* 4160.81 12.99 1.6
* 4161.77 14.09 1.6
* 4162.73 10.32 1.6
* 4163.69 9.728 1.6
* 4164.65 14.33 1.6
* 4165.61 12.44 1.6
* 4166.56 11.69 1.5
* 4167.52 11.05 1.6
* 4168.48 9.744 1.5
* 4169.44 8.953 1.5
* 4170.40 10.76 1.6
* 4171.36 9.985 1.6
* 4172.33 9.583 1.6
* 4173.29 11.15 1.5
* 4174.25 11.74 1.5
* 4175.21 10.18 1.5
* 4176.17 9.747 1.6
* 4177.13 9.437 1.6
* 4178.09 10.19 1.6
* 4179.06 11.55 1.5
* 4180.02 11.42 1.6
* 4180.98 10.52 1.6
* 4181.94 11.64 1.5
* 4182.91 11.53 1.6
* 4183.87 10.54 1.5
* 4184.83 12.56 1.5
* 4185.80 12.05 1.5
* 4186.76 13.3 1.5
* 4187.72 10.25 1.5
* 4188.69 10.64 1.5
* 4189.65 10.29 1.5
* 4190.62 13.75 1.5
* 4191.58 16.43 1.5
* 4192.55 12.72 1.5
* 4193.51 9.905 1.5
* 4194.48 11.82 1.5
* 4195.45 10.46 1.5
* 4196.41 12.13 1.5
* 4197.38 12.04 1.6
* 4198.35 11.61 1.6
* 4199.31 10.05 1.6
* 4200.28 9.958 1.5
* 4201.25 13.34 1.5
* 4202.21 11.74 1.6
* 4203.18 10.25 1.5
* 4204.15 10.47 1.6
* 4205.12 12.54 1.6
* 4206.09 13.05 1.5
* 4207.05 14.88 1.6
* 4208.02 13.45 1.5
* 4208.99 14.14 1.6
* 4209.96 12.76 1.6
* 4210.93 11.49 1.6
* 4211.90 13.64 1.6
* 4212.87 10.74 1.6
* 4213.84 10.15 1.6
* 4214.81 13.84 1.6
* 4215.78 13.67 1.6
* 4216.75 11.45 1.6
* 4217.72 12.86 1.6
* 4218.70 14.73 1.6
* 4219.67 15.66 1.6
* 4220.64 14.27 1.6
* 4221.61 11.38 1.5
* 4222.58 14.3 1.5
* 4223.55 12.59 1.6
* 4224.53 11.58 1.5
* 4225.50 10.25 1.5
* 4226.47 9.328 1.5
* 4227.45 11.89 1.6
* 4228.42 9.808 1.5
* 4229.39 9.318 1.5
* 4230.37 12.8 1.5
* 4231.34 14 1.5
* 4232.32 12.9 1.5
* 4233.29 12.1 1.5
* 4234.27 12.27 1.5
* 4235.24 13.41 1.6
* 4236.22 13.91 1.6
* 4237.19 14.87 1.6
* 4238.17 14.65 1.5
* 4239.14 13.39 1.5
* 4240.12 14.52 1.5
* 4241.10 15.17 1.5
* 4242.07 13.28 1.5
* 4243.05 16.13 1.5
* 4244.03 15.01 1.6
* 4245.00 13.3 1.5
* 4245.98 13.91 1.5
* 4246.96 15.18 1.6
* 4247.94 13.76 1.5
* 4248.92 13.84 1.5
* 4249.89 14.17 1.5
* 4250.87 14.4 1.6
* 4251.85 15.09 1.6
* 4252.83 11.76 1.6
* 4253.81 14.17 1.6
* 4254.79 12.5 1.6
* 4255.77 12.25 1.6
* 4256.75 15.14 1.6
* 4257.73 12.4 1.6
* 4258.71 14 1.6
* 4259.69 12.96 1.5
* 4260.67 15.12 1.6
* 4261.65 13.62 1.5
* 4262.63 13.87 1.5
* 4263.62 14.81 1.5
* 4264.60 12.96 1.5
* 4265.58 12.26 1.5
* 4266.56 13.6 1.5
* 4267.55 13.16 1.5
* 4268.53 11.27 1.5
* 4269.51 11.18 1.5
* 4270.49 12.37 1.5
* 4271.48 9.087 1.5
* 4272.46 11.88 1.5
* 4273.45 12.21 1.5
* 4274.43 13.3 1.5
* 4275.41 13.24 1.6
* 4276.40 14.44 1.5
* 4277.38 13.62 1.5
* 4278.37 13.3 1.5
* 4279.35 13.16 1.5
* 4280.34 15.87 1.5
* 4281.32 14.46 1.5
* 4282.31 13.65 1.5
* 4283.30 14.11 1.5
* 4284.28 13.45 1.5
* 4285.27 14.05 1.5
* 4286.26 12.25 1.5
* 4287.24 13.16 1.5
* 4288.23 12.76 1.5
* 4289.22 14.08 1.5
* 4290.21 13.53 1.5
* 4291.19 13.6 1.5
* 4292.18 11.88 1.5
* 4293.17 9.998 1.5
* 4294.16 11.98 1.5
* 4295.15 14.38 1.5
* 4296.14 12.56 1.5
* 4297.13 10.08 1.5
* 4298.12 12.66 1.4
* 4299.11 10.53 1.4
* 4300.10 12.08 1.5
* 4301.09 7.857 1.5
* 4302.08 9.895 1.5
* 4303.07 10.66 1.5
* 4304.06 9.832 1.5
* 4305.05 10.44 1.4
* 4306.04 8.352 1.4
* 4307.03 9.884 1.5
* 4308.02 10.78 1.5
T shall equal -0.6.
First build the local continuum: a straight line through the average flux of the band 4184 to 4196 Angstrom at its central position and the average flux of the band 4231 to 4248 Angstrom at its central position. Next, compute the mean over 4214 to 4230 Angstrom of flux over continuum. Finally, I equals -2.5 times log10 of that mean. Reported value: 0.08 mag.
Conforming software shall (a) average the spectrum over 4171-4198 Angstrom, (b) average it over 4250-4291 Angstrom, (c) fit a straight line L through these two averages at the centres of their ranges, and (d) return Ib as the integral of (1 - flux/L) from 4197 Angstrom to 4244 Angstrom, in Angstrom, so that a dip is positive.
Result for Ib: -1.9 Angstrom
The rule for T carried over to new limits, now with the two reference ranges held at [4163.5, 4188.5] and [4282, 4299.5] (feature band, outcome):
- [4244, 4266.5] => -2.9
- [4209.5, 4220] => -1.1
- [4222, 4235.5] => -0.1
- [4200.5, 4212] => -1.1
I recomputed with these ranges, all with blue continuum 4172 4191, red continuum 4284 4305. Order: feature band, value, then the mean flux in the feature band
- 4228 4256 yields -0.17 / 13.5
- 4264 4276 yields -0.05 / 12.3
